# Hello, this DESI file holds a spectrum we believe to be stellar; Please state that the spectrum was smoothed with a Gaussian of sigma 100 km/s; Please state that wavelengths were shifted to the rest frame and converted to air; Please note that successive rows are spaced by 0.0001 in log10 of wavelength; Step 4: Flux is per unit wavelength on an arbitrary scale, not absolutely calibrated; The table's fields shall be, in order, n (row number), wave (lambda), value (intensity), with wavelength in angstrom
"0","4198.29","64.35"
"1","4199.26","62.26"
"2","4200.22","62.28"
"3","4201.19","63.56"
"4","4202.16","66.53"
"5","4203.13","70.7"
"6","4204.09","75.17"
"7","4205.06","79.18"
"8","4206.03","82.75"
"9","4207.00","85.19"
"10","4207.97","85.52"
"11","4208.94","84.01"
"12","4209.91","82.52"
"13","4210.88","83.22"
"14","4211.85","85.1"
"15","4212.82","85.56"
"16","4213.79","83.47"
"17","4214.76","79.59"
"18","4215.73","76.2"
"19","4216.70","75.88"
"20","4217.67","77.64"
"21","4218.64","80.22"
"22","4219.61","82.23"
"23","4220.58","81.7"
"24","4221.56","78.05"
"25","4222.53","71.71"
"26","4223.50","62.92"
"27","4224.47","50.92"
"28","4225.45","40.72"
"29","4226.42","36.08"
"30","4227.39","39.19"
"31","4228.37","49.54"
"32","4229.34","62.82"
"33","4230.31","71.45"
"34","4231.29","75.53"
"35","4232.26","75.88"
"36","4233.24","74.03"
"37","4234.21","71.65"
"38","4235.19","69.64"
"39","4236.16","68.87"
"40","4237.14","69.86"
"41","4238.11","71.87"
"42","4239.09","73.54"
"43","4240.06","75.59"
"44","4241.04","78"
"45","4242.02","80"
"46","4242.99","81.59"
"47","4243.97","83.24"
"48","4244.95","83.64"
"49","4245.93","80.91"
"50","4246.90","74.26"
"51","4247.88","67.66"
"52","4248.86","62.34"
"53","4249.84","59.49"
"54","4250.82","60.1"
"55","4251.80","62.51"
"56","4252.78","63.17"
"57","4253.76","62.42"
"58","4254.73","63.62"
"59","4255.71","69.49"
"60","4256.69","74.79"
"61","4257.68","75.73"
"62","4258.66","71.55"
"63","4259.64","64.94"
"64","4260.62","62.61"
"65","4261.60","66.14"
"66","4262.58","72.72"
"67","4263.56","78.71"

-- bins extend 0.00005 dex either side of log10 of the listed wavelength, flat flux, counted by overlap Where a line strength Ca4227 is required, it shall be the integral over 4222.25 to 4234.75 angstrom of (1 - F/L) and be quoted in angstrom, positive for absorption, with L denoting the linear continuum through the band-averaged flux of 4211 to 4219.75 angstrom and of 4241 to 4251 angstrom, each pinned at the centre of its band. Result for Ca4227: 2.84 angstrom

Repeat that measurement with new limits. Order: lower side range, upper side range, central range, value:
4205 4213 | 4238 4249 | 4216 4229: 2.78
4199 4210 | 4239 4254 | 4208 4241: 0.95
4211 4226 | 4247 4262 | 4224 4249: 0.60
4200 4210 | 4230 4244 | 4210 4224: -0.62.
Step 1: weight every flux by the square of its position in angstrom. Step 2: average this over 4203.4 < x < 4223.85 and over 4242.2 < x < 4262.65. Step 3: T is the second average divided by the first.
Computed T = 0.89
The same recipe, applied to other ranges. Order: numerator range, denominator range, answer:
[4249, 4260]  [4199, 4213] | 0.88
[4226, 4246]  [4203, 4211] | 0.87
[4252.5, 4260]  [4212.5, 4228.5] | 1.02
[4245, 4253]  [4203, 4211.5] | 0.84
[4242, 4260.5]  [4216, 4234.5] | 1.07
